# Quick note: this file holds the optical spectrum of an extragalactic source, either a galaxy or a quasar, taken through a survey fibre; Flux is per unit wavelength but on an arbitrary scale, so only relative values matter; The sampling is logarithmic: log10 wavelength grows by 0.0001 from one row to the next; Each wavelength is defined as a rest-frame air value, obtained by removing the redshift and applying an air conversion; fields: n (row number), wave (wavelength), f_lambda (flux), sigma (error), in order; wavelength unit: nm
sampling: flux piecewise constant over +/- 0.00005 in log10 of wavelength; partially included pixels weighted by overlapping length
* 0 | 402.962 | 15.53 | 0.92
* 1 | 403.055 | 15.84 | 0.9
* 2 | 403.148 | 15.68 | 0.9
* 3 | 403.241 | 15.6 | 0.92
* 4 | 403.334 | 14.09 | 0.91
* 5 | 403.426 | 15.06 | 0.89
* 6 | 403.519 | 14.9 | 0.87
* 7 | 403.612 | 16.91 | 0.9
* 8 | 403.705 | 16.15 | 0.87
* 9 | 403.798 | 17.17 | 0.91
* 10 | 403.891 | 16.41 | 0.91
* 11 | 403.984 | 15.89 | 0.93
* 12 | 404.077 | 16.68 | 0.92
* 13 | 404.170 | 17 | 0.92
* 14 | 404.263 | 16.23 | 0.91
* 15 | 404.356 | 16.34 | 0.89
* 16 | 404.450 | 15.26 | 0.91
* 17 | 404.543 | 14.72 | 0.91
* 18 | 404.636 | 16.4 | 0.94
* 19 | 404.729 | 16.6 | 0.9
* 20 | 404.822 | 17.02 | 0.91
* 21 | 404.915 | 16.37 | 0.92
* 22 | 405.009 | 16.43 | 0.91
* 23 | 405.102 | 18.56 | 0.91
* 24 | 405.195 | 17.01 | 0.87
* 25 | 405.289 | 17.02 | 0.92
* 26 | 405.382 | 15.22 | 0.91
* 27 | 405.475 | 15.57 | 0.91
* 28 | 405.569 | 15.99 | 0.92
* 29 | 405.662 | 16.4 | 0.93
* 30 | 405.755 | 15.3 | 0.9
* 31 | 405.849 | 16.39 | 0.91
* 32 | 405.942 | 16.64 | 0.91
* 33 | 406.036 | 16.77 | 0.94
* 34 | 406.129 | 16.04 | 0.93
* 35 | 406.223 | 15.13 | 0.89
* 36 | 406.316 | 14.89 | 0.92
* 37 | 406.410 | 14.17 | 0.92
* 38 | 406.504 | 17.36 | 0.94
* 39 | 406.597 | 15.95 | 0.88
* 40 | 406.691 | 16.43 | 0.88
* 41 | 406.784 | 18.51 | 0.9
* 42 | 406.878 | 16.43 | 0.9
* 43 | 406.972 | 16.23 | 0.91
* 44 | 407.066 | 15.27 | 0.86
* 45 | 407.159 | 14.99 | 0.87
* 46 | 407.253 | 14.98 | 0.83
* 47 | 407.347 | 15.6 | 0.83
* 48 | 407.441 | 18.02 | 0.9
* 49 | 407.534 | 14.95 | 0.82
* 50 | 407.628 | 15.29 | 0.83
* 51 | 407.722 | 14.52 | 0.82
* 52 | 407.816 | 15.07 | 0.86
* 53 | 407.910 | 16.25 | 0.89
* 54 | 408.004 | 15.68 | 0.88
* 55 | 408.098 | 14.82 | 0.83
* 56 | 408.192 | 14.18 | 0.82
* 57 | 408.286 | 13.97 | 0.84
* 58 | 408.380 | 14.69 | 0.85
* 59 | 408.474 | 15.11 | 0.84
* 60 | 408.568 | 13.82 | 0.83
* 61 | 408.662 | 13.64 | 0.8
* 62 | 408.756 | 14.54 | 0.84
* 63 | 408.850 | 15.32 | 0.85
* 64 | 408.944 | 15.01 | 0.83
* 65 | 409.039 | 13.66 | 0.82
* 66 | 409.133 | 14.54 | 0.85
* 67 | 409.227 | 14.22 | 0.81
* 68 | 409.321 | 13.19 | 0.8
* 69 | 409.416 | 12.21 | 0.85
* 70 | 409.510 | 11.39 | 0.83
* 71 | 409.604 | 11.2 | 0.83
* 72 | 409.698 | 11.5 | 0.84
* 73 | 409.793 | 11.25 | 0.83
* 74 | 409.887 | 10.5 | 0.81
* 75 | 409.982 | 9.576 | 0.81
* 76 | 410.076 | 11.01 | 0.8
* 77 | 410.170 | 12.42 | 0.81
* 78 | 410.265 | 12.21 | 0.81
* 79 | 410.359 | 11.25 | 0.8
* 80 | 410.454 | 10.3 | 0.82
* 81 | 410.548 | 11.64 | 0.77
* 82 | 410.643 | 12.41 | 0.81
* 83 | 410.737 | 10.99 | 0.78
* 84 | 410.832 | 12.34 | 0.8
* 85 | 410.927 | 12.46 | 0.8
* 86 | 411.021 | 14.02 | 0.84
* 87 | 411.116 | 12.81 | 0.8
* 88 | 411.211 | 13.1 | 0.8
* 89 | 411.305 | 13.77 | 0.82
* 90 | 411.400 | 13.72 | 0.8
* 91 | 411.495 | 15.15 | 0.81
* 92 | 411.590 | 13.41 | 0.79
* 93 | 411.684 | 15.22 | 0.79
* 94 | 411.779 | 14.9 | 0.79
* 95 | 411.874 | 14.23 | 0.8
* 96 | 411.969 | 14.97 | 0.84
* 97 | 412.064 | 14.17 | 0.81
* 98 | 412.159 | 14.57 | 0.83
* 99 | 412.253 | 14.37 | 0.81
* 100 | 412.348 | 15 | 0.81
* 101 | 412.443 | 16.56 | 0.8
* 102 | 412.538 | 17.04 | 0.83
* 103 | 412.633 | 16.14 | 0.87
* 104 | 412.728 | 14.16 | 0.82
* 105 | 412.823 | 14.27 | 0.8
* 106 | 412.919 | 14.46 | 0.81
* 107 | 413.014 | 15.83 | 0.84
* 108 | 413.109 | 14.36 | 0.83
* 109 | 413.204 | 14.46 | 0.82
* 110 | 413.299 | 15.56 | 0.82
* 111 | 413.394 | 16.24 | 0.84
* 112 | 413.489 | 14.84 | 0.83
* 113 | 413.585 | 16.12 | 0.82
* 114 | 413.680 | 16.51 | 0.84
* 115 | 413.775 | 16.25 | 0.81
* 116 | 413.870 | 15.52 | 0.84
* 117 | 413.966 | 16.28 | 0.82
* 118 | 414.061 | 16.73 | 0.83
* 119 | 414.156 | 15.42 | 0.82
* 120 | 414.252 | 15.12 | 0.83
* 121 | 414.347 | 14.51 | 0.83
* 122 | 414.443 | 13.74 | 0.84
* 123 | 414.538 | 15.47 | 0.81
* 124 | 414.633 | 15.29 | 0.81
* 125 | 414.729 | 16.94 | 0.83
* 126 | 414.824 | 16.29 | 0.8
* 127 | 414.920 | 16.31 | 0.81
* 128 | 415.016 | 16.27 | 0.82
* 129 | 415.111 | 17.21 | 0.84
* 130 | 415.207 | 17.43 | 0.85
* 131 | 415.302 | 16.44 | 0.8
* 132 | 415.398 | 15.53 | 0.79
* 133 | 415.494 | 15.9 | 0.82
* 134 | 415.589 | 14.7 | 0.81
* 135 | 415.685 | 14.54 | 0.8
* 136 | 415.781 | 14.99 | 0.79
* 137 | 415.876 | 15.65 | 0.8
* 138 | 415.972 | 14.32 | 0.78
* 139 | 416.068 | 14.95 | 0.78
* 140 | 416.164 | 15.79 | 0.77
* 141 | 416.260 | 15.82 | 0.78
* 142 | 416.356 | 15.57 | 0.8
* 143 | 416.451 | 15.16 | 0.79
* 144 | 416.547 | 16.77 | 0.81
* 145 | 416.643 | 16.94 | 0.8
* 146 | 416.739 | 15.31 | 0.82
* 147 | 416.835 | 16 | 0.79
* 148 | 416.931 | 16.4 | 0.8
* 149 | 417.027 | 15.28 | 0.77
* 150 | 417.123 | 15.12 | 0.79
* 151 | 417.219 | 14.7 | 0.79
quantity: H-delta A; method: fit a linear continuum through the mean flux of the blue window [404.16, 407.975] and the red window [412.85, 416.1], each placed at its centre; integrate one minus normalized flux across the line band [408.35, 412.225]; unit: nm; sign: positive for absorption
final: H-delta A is 0.672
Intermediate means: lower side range 16.1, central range 13.1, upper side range 15.6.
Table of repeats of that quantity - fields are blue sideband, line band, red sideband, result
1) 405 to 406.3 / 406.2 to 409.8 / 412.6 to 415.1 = 0.30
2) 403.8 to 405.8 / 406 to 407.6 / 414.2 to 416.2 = 0.02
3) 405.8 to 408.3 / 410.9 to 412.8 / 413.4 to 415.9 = 0.15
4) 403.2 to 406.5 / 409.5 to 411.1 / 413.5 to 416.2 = 0.43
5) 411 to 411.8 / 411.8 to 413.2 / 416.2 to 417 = -0.06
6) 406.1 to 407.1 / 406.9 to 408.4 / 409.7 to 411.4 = -0.04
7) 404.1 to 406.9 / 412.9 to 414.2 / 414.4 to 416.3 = 0.01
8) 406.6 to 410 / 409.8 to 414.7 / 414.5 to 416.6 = 0.34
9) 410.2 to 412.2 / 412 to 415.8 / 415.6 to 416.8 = -0.30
